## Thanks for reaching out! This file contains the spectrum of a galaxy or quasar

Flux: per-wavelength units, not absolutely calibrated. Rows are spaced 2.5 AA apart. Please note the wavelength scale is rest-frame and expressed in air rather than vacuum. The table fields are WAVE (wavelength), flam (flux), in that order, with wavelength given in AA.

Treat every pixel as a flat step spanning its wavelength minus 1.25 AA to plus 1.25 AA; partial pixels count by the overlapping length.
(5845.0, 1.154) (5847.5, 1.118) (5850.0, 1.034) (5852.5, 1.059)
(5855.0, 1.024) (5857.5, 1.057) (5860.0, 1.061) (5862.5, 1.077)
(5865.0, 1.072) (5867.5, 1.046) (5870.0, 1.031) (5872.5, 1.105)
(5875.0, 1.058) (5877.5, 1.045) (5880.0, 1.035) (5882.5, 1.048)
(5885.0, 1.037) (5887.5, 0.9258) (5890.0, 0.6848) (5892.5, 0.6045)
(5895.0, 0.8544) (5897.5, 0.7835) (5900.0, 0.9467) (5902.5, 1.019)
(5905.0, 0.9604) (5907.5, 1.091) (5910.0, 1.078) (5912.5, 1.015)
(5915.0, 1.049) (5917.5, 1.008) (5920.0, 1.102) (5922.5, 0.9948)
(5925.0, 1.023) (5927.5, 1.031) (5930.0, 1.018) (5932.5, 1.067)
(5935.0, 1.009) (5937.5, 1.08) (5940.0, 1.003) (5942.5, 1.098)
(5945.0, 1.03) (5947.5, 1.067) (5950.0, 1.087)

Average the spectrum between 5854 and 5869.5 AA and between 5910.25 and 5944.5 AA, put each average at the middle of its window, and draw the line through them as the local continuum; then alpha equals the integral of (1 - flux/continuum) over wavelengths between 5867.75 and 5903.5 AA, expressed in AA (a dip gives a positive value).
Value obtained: 3.61 AA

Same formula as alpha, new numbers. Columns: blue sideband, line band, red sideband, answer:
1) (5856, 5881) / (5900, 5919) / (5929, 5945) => 0.43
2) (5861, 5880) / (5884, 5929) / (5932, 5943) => 4.15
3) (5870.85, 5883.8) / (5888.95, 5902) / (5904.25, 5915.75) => 3.21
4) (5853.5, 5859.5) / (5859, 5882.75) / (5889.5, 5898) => -3.57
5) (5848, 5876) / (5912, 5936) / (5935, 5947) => 0.43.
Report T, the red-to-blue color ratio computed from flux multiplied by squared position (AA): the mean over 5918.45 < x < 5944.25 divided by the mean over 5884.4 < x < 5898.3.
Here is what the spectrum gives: 1.3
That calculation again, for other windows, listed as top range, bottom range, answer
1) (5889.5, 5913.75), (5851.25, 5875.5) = 0.87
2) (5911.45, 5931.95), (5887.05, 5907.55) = 1.21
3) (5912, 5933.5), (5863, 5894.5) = 1.08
